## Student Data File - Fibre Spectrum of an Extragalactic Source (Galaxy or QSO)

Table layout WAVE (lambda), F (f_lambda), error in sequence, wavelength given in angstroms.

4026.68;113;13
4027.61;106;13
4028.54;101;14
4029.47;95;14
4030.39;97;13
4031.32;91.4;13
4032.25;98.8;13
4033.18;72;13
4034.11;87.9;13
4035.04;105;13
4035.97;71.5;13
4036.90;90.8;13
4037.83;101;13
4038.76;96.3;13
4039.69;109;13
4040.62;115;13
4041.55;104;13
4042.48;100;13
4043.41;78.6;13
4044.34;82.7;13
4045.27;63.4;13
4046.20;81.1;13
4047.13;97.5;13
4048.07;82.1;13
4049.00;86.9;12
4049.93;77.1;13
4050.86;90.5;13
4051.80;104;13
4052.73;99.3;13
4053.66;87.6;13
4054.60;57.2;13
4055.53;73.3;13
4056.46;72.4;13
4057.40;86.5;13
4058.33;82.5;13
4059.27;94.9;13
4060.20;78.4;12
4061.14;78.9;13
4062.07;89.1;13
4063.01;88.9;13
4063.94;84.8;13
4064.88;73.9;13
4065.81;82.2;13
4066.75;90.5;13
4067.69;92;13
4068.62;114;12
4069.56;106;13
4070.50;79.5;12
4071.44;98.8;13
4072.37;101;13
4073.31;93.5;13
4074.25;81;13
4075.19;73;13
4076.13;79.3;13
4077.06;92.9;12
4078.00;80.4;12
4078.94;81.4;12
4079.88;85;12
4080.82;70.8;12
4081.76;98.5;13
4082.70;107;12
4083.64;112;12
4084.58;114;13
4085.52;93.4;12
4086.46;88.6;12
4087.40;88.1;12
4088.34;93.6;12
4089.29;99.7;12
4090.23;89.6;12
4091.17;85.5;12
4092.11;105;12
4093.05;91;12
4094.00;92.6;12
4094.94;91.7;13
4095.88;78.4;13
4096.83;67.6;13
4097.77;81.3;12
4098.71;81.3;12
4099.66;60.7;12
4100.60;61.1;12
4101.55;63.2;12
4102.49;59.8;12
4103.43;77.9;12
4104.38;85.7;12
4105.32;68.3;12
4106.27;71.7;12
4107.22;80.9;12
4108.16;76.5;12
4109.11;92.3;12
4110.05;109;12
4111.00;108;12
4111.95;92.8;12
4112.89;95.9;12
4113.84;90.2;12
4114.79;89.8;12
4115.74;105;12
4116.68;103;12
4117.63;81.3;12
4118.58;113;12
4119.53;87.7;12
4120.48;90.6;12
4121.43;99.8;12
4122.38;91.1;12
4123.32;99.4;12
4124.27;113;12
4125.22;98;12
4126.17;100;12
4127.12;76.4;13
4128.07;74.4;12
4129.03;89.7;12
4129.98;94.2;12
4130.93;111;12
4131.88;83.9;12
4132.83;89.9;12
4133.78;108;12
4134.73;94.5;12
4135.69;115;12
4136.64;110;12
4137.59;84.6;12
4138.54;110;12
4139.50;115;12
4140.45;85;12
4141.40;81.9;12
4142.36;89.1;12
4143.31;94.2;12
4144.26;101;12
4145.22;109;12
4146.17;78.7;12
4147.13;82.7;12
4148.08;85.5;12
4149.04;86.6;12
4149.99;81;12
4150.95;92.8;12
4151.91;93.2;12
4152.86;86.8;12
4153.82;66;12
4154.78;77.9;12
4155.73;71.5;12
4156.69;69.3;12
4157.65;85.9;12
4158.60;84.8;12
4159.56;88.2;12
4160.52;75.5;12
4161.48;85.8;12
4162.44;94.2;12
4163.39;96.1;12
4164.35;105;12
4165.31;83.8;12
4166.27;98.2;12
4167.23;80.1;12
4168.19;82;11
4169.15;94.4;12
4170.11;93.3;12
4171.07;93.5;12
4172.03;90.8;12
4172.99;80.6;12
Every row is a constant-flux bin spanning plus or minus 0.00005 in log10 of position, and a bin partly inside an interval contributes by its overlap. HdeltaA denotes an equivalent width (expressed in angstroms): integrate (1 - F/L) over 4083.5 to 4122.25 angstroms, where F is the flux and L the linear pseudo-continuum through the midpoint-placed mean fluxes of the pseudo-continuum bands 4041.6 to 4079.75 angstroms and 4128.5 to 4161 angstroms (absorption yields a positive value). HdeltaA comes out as 0.1 angstroms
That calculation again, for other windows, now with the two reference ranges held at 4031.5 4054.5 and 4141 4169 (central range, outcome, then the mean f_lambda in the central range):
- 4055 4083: 0.8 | 86.8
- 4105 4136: -2.2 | 93.8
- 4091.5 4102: 1.1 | 79.5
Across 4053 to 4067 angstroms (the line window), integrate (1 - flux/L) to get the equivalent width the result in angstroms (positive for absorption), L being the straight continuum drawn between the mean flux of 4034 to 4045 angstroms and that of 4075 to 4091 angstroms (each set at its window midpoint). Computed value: 1.7 angstroms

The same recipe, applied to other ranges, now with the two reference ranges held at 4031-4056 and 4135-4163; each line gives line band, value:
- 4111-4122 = -0.8 angstroms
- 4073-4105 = 1.3 angstroms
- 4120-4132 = -0.7 angstroms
